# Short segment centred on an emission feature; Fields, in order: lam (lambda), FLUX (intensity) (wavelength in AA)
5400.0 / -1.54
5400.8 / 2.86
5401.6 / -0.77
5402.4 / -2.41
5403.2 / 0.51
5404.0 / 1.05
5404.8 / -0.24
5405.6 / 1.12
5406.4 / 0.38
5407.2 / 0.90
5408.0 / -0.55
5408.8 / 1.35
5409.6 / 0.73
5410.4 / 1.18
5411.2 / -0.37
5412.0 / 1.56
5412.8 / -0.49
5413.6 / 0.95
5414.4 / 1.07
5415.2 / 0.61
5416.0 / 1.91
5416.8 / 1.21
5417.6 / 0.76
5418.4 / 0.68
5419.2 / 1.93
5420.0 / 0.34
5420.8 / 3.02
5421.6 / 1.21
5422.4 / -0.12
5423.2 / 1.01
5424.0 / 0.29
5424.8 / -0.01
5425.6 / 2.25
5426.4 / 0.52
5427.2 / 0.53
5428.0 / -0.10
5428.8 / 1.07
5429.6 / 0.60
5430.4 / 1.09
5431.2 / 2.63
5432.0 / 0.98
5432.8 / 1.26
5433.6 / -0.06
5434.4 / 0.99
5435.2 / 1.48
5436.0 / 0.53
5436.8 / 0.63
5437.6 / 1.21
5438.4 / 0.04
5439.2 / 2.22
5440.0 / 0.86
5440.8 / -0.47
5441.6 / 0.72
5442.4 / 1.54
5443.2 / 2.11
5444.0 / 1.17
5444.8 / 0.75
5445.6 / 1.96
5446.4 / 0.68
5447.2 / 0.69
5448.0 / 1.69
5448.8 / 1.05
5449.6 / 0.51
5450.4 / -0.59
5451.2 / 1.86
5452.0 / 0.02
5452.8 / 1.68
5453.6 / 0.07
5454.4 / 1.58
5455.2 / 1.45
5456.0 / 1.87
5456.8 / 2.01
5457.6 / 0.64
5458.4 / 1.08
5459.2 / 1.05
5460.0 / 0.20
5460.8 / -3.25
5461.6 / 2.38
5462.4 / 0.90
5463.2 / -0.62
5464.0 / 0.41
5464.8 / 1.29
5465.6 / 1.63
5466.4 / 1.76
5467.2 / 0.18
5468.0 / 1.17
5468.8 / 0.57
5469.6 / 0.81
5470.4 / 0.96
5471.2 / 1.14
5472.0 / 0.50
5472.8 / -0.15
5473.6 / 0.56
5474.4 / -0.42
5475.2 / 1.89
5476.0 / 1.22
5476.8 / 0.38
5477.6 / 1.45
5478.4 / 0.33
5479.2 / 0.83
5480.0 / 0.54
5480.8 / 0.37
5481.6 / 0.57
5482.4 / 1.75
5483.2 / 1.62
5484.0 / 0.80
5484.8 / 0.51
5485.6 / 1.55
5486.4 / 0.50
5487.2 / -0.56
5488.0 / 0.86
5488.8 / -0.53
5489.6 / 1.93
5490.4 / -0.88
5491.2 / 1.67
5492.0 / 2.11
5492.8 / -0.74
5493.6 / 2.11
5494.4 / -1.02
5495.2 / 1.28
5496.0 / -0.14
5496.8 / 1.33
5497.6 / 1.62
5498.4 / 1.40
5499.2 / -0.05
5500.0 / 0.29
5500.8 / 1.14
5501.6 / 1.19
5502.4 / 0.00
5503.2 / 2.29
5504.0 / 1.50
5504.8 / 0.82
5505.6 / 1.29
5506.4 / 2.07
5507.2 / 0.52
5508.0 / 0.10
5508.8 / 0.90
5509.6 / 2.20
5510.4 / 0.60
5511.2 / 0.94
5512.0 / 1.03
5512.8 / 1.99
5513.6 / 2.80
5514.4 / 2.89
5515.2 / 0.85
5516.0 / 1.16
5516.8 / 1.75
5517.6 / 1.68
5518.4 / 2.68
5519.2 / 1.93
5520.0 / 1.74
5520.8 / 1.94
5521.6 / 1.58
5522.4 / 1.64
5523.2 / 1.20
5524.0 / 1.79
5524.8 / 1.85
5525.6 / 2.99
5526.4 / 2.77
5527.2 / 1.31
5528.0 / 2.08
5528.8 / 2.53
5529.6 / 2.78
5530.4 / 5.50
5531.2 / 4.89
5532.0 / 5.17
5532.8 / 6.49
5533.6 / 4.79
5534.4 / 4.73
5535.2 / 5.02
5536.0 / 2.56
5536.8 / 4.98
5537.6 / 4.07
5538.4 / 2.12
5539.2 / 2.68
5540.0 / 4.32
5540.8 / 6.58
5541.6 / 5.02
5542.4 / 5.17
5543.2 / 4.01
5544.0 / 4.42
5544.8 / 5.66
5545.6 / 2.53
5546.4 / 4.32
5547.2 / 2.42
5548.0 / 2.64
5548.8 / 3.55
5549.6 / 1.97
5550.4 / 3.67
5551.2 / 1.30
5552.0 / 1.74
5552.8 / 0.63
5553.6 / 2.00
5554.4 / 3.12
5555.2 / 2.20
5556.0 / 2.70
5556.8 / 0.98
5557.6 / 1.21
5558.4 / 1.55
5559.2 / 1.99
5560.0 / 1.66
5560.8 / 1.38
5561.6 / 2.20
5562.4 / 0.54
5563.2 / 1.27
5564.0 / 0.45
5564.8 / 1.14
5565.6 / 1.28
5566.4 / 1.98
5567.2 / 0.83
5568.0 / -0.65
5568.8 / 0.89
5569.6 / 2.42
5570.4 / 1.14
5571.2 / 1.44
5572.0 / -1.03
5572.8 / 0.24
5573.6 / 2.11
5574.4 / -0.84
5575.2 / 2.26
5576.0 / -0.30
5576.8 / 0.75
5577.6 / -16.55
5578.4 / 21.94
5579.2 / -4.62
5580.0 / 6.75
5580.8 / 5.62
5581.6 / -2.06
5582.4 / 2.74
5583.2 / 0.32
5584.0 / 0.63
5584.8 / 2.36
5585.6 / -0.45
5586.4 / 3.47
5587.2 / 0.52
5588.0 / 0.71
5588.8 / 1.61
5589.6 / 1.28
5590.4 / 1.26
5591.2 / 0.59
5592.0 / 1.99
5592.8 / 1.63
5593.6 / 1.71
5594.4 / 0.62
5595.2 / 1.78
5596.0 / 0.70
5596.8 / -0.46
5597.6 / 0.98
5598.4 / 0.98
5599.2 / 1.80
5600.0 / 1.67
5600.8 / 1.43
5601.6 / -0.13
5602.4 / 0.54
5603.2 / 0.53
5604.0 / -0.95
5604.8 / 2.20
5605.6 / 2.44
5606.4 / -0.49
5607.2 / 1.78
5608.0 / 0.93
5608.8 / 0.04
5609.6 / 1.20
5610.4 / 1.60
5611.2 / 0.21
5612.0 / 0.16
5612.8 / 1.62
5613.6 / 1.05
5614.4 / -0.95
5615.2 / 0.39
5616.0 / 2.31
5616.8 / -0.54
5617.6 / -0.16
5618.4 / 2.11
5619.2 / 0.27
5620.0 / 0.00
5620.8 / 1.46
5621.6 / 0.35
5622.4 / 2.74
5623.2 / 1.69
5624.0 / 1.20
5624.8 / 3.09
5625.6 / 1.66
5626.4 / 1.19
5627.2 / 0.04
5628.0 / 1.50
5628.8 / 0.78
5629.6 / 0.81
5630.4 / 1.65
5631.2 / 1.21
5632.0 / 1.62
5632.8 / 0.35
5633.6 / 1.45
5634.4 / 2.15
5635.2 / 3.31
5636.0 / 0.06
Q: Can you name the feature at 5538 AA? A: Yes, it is C IV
